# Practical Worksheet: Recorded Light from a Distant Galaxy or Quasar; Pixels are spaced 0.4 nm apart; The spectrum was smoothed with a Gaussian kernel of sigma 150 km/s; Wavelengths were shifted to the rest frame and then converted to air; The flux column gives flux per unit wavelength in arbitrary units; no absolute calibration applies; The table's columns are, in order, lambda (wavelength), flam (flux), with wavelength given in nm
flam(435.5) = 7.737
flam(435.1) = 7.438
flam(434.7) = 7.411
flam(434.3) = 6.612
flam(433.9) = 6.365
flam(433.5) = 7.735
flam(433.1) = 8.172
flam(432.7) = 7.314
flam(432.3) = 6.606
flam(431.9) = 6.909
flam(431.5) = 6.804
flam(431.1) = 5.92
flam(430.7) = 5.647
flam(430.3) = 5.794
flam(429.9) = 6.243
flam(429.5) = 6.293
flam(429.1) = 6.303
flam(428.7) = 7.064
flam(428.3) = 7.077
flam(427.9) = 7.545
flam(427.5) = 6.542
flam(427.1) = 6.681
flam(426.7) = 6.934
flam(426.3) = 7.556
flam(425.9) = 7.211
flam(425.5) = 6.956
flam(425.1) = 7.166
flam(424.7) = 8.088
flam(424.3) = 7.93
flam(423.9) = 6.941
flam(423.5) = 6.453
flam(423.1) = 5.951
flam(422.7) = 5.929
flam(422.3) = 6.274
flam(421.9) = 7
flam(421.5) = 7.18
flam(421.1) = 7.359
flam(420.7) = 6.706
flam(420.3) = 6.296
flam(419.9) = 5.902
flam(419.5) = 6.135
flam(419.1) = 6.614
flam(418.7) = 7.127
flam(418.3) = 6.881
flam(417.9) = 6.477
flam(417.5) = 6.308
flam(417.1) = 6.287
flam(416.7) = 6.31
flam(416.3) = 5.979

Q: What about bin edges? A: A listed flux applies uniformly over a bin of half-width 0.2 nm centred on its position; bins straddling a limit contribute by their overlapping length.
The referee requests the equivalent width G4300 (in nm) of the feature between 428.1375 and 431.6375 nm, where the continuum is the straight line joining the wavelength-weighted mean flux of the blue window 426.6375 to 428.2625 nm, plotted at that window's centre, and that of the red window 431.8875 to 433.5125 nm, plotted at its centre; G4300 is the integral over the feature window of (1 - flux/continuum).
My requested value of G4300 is 0.39 nm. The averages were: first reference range 6.94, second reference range 7.35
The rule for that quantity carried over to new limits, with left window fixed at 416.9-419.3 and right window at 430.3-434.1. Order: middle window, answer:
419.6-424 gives 0.087 nm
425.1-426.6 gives -0.113 nm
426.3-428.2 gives -0.079 nm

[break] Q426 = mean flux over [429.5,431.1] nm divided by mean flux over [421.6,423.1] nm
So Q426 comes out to 0.93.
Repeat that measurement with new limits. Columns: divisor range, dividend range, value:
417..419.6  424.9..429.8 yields 1.05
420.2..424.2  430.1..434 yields 1.01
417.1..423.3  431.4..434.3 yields 1.09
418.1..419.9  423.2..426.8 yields 1.09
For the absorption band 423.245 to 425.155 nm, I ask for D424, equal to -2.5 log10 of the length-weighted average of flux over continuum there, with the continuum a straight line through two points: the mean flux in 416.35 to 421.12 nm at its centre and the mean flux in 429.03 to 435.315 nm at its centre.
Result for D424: -0.11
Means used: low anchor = 6.48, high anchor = 6.73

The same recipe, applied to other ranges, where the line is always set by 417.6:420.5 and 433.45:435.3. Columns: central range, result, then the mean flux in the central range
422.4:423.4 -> 0.10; 6.02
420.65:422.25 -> -0.07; 7.02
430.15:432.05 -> 0.12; 6.21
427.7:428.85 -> -0.06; 7.24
